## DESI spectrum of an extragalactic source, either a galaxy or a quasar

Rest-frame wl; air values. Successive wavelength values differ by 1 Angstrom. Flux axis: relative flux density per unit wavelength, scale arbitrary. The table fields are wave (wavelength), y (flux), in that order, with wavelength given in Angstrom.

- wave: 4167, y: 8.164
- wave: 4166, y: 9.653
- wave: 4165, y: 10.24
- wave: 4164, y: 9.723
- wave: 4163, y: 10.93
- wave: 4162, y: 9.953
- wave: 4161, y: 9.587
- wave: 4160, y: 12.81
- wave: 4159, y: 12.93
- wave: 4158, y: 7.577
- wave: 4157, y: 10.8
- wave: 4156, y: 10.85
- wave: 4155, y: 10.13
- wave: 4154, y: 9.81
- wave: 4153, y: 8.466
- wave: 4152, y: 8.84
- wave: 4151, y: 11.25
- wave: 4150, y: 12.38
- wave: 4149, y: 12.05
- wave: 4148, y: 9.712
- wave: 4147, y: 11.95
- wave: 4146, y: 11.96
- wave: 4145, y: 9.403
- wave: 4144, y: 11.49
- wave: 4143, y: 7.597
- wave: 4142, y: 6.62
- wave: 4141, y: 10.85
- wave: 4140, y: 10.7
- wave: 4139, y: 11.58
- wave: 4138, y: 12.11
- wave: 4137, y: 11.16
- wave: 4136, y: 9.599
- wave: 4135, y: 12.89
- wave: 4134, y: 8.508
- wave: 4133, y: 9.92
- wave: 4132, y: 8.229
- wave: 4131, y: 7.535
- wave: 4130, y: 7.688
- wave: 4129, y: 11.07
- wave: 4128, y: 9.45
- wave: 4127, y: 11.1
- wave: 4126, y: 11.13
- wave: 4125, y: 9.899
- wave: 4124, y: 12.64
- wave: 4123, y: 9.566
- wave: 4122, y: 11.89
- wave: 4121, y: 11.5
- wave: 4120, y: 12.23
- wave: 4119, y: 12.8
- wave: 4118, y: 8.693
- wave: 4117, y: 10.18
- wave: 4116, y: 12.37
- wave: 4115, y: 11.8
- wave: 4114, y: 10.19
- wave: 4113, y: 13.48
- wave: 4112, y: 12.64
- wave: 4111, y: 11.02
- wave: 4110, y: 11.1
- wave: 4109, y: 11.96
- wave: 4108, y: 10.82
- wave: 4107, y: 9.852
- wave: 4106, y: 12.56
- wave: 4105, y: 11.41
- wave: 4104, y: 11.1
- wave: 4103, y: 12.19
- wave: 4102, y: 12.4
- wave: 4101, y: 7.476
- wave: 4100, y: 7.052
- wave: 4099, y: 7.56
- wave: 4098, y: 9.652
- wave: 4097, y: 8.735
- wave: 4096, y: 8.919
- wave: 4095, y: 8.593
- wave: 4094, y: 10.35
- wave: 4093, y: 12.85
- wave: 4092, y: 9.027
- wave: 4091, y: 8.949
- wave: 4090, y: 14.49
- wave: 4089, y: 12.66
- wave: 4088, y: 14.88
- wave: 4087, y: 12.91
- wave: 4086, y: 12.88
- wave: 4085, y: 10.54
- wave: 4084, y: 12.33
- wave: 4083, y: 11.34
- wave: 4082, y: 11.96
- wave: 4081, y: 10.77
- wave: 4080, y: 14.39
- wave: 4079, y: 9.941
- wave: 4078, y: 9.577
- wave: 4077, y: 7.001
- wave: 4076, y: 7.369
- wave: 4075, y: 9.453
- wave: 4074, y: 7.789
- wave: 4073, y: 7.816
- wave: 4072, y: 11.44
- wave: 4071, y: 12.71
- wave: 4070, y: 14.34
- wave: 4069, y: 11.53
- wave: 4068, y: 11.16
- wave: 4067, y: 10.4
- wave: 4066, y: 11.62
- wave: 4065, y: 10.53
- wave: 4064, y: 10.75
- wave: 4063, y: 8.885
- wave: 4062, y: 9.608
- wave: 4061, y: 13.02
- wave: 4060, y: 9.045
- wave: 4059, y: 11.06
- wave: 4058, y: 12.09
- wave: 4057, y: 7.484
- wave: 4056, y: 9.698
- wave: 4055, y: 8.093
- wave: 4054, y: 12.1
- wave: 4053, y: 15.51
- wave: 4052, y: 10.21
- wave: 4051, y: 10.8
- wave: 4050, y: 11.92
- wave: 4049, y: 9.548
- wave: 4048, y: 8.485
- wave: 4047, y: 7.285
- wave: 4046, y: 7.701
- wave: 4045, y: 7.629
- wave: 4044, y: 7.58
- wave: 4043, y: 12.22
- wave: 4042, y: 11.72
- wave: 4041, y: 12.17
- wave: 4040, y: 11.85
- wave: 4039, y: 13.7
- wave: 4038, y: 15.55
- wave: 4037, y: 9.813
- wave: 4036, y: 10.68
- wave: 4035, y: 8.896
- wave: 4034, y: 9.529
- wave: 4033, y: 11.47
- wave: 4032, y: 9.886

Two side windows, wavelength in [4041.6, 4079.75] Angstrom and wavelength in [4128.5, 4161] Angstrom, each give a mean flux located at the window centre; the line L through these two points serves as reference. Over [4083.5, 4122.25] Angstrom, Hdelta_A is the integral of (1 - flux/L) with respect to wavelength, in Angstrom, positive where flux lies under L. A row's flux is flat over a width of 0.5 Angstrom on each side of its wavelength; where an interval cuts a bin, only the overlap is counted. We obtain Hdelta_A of -3.3 Angstrom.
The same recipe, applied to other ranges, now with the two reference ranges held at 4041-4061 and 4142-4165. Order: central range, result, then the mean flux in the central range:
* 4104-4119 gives -1.5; 11.3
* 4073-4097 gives -1.2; 10.7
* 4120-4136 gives 0.1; 10.2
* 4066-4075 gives -0.6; 10.9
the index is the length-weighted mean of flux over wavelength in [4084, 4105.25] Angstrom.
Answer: 10.7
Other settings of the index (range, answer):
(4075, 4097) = 10.9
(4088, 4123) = 10.9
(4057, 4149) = 10.7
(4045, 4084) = 10.4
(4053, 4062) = 10.6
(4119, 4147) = 10.4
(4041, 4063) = 10.2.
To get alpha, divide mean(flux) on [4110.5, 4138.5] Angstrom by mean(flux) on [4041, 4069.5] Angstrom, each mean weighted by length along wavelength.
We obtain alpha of 1.0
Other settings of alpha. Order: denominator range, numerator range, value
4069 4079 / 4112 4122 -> 1.18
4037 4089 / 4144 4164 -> 0.98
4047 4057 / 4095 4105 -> 0.92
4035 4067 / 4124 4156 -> 0.97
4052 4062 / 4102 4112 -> 1.06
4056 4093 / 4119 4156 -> 0.95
